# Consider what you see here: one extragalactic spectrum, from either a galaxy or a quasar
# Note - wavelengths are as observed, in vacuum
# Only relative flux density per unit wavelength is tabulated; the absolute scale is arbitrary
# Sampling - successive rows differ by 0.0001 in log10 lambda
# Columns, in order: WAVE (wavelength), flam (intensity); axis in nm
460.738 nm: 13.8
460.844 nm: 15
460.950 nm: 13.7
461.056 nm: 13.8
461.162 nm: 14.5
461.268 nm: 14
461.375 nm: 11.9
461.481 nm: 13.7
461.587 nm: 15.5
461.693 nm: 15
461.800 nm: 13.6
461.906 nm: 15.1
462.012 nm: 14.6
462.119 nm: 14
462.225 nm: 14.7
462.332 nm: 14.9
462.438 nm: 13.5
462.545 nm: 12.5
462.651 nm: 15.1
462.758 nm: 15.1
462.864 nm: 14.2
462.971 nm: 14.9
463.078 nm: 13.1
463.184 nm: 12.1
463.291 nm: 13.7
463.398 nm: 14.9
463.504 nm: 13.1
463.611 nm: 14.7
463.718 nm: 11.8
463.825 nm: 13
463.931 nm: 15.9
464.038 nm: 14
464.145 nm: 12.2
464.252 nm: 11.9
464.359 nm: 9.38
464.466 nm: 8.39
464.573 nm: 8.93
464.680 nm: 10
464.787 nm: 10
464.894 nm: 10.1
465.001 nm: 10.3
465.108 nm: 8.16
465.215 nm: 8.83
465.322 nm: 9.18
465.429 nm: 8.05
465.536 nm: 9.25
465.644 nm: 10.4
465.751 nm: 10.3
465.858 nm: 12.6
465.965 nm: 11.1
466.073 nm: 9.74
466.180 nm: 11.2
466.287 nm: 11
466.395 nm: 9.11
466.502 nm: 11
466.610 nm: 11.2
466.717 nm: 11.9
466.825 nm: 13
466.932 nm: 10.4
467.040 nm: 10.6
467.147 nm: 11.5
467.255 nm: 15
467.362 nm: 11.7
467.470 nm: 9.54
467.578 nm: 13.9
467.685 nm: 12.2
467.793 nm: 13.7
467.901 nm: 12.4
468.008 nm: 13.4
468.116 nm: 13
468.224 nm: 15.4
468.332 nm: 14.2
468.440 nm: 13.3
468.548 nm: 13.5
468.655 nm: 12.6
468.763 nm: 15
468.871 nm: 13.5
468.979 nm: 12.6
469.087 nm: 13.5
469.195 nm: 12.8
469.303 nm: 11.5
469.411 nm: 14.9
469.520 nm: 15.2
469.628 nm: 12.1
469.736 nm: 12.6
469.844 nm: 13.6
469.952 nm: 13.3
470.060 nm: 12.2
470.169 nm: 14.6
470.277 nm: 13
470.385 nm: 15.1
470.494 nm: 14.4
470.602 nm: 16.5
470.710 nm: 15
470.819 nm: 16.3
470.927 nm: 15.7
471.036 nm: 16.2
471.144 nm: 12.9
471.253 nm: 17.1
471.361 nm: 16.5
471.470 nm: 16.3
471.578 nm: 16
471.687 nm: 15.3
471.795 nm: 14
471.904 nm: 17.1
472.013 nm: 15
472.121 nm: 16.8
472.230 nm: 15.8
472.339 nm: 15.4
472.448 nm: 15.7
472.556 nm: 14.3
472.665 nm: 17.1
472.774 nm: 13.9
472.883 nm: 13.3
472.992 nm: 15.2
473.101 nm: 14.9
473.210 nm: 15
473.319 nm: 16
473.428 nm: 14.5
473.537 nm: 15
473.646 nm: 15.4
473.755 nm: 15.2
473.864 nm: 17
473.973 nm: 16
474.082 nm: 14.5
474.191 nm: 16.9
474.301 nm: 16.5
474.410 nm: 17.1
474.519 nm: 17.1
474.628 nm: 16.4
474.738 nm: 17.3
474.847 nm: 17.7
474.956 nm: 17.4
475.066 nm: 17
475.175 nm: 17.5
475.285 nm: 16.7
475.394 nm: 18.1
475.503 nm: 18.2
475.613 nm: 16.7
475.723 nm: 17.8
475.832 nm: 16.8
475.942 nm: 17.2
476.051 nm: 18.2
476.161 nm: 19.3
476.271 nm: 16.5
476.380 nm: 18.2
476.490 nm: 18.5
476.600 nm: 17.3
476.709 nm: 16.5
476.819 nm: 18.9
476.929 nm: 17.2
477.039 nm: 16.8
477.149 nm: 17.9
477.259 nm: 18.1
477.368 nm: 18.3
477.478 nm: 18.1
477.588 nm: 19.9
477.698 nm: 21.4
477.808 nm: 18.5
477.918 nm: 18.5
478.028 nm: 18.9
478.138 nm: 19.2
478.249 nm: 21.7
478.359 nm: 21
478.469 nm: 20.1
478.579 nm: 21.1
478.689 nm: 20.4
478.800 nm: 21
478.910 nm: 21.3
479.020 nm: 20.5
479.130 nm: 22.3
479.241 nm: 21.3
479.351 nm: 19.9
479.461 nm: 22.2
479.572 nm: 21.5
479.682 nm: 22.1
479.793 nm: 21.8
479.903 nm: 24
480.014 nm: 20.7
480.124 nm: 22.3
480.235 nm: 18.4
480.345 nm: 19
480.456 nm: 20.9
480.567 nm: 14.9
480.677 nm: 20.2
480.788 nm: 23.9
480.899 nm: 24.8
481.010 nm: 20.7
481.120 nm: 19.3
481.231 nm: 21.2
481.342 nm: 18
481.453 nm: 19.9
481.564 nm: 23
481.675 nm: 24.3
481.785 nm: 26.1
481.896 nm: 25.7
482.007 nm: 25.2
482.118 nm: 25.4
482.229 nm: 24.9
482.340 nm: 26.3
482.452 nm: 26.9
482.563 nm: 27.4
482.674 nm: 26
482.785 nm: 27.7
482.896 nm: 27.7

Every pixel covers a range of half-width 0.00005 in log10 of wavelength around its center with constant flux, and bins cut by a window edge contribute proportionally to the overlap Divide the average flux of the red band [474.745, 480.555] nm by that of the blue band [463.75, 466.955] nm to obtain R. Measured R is 1.8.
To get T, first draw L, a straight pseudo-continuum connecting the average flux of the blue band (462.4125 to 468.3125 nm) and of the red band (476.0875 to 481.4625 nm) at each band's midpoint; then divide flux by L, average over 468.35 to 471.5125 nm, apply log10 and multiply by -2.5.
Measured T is 0.031 mag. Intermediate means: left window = 11.9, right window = 19.9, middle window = 14.2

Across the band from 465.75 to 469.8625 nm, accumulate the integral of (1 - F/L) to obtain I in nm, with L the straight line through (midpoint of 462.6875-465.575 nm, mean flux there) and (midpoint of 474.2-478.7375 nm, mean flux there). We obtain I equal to 0.35 nm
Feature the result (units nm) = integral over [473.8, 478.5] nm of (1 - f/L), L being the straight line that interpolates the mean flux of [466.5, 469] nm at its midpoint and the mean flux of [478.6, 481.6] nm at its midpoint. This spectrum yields 0.11 nm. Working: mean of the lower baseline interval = 12.7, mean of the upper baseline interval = 20.9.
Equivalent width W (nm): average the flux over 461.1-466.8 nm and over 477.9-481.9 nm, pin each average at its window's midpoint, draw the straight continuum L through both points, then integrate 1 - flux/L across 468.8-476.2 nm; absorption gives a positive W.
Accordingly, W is 0.64 nm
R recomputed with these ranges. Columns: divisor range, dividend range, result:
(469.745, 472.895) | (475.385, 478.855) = 1.23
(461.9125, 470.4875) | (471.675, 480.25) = 1.44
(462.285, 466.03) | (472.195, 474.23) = 1.29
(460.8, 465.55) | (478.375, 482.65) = 1.74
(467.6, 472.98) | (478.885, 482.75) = 1.55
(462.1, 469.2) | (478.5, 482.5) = 1.80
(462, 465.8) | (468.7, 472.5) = 1.22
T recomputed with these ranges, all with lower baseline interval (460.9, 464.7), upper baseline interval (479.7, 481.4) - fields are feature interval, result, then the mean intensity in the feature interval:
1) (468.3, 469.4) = 0.19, 13.3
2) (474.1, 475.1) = 0.08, 16.9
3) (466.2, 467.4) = 0.29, 11.5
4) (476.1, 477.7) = 0.06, 18.1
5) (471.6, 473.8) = 0.15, 15.3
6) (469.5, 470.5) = 0.21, 13.5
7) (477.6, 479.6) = -0.04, 20.6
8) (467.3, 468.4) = 0.19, 13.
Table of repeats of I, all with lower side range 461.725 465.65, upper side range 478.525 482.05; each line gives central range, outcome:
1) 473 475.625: 0.259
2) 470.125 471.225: 0.077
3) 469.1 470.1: 0.154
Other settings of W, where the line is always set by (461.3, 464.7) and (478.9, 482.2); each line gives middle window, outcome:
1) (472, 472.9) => 0.13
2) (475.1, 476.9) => 0.18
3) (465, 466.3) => 0.41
